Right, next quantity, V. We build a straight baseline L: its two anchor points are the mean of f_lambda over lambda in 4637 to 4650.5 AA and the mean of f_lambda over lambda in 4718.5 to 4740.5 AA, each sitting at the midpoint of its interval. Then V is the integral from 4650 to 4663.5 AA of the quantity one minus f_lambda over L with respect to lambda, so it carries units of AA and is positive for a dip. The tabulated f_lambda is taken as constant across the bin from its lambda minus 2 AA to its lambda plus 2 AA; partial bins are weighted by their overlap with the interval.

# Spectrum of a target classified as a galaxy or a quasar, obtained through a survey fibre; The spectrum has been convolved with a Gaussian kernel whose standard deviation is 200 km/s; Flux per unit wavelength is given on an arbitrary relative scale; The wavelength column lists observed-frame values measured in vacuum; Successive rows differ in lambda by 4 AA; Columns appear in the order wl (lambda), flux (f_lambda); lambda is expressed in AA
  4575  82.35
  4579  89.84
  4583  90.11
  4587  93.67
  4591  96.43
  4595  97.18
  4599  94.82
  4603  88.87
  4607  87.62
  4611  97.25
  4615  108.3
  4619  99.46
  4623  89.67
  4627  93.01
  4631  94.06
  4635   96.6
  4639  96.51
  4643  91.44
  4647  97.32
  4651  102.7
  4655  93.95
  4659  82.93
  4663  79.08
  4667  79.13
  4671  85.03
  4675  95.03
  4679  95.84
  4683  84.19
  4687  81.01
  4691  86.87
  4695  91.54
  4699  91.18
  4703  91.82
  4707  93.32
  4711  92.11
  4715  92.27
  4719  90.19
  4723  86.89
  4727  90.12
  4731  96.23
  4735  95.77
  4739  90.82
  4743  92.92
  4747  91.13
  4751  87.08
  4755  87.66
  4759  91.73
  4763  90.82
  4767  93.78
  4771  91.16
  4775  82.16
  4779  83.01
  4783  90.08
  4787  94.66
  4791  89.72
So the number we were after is 0.8 AA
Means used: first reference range 95.9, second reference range 91.8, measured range 89.9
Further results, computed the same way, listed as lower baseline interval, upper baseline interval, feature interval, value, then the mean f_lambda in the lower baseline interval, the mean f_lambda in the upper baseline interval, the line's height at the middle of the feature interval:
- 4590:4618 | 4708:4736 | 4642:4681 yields 1.5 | 95.9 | 91.9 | 93.9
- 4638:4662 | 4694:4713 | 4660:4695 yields 2.5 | 93.4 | 92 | 92.7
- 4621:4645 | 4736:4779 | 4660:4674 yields 1.6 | 93.5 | 89.7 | 92.5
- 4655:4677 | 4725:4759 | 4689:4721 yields -1.0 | 85.1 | 91.5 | 88.4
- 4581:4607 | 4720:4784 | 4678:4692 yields 0.8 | 93.1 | 90.1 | 91.3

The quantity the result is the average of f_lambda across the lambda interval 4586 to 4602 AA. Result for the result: 95.2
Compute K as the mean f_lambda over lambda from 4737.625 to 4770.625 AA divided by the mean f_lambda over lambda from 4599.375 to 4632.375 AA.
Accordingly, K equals 0.96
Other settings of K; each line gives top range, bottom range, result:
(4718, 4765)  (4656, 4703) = 1.05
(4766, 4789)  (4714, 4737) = 0.97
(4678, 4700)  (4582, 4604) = 0.94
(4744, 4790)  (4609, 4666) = 0.95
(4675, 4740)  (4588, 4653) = 0.95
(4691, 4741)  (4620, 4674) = 1.01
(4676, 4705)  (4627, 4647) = 0.94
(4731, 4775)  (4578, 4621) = 0.96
